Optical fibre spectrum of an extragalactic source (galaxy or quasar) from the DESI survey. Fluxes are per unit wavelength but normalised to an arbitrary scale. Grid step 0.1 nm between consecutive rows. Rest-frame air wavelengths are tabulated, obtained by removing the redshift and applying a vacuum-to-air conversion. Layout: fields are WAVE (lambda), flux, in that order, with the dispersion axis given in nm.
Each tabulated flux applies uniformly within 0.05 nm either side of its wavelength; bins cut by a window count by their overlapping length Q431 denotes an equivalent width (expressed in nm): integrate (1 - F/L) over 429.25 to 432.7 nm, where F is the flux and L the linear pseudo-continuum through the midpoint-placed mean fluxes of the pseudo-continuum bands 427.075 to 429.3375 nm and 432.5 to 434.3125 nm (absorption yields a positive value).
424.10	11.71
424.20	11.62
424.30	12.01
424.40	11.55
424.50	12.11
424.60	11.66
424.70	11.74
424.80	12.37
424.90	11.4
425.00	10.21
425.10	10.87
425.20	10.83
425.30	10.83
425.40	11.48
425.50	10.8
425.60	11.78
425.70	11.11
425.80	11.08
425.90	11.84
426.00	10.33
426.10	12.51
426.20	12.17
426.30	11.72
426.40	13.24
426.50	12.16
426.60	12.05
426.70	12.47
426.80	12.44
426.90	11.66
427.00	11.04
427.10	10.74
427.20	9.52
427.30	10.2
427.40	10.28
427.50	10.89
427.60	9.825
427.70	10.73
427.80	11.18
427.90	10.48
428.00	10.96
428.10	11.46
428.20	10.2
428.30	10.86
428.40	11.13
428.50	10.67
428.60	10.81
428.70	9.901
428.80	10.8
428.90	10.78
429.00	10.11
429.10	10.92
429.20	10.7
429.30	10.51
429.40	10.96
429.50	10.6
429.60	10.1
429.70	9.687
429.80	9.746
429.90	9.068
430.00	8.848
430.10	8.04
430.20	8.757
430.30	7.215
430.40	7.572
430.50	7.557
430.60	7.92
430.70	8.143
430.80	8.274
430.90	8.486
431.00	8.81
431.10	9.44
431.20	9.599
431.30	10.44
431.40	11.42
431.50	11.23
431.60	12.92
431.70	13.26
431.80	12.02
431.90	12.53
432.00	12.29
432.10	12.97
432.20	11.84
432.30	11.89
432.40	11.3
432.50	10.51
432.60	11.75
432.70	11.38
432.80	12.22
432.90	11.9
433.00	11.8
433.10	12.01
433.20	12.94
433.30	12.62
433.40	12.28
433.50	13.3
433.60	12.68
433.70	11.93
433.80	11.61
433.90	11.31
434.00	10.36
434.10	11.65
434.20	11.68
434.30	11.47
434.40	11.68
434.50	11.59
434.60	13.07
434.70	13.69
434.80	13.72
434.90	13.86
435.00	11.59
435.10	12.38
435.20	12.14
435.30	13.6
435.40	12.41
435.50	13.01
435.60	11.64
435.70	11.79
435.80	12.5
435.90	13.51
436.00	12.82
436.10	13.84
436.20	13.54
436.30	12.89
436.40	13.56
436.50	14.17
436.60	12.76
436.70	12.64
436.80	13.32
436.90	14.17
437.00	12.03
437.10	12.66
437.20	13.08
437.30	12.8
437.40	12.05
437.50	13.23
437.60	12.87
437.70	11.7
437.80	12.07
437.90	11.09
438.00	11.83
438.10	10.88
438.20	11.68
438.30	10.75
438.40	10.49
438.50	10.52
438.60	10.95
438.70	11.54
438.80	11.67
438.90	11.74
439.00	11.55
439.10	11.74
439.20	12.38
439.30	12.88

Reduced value 0.34 nm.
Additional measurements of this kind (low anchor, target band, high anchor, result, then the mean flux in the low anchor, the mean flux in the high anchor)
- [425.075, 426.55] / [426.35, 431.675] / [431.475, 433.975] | 0.68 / 11.5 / 12.1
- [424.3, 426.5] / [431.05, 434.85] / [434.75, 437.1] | 0.20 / 11.5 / 12.9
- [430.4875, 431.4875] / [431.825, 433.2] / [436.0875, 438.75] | -0.28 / 9.15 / 12.3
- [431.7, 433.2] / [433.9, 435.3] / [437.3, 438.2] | -0.03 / 12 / 12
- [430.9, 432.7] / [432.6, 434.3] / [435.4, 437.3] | 0.00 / 11.3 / 13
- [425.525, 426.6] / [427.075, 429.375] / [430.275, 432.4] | 0.12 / 11.8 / 10.3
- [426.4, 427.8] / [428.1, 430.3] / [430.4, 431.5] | -0.02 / 11.2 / 9.04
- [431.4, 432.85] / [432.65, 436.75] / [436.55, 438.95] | -0.16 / 12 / 12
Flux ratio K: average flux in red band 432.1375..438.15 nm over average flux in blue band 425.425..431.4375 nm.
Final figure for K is 1.2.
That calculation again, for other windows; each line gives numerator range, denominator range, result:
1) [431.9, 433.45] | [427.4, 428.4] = 1.12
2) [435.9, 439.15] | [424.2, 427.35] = 1.07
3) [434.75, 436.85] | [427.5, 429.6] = 1.21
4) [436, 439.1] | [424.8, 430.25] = 1.13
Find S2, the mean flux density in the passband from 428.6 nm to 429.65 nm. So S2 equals 10.6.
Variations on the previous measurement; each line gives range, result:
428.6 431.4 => 9.43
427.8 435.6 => 11.1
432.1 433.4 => 11.9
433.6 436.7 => 12.5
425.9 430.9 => 10.4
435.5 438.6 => 12.4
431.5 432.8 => 12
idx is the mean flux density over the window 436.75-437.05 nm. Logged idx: 13.2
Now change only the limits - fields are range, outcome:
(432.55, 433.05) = 11.8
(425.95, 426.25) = 11.7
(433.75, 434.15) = 11.2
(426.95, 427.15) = 10.9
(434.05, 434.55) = 11.6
